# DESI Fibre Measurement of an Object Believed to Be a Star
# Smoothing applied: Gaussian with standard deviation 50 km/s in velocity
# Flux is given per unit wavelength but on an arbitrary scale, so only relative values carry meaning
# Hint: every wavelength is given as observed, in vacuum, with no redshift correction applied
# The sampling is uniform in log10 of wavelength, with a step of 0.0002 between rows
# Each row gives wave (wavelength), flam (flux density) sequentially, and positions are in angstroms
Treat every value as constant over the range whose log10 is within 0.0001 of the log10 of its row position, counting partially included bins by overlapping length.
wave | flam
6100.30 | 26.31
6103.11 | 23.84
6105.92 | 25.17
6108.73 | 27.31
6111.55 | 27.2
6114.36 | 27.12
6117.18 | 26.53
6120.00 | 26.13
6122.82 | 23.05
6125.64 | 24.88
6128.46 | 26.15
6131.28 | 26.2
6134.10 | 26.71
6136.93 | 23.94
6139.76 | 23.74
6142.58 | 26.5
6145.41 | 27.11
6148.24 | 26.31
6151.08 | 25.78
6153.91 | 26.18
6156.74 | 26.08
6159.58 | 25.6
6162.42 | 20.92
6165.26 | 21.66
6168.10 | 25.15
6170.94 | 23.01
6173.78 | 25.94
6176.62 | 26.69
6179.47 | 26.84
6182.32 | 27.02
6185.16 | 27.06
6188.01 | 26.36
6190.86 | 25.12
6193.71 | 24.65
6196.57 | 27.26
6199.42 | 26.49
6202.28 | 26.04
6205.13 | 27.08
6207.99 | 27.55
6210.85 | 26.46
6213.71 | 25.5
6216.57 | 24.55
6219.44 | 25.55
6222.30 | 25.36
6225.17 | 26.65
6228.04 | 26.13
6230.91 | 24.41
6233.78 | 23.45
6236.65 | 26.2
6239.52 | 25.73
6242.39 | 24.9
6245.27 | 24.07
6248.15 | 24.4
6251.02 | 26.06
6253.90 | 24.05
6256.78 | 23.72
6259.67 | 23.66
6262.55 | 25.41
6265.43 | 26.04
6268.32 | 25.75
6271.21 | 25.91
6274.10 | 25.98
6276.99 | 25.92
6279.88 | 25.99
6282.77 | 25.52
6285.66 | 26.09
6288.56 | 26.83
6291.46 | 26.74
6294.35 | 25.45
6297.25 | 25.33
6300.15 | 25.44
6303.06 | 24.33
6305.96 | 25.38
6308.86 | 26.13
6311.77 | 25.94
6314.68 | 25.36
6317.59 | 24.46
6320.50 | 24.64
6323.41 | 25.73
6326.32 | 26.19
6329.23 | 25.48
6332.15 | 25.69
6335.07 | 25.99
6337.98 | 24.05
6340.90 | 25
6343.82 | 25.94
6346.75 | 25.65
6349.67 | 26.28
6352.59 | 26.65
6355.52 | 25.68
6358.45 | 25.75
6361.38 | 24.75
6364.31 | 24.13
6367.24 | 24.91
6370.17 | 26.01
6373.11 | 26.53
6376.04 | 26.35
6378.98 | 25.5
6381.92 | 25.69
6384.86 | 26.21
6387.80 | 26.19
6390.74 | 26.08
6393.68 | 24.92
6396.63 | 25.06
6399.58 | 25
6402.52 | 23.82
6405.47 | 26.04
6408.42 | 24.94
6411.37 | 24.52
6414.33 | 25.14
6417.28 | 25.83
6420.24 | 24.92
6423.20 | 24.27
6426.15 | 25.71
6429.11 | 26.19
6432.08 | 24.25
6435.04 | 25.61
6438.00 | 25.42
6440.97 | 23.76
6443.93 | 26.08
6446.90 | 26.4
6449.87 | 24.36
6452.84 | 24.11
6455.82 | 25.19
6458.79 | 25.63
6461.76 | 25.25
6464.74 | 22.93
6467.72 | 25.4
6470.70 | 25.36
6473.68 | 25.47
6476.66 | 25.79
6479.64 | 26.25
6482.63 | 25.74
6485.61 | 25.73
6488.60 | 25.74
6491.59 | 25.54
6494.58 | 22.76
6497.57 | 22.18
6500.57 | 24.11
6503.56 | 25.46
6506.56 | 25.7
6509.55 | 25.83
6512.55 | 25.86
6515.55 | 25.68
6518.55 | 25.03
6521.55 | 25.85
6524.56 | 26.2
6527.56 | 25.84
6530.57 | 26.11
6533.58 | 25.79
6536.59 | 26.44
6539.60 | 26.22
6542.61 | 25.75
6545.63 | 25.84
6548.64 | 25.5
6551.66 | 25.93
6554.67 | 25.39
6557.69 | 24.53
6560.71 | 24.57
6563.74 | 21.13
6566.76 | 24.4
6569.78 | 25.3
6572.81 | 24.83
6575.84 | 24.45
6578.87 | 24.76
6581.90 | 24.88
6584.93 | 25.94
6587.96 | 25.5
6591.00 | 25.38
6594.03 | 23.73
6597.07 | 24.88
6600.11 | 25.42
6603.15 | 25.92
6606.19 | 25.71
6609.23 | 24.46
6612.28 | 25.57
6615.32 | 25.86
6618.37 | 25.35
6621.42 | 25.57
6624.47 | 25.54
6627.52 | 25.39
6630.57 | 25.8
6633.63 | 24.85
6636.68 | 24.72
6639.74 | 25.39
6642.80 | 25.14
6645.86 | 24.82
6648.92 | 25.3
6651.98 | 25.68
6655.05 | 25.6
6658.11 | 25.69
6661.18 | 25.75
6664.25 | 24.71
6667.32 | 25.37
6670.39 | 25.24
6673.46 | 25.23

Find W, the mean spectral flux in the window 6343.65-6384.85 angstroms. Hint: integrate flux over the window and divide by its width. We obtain 25.7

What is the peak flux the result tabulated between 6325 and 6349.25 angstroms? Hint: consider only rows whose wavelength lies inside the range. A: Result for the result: 26.19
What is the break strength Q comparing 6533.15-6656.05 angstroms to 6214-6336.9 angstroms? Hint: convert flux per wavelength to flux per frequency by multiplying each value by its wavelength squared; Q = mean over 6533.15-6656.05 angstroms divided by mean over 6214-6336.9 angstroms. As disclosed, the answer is 1.10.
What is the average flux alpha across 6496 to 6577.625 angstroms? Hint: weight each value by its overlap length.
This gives 25.2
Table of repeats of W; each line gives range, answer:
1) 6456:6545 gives 25.4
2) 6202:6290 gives 25.5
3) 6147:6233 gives 25.6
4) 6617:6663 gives 25.4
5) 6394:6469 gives 25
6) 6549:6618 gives 25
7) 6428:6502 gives 25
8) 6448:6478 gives 25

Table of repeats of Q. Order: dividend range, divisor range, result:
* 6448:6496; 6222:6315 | 1.05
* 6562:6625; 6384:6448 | 1.04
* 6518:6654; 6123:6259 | 1.12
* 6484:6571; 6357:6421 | 1.04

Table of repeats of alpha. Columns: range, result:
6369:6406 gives 25.6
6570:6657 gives 25.2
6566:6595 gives 25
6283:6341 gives 25.5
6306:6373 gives 25.5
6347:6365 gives 25.6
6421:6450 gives 25.2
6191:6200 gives 26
